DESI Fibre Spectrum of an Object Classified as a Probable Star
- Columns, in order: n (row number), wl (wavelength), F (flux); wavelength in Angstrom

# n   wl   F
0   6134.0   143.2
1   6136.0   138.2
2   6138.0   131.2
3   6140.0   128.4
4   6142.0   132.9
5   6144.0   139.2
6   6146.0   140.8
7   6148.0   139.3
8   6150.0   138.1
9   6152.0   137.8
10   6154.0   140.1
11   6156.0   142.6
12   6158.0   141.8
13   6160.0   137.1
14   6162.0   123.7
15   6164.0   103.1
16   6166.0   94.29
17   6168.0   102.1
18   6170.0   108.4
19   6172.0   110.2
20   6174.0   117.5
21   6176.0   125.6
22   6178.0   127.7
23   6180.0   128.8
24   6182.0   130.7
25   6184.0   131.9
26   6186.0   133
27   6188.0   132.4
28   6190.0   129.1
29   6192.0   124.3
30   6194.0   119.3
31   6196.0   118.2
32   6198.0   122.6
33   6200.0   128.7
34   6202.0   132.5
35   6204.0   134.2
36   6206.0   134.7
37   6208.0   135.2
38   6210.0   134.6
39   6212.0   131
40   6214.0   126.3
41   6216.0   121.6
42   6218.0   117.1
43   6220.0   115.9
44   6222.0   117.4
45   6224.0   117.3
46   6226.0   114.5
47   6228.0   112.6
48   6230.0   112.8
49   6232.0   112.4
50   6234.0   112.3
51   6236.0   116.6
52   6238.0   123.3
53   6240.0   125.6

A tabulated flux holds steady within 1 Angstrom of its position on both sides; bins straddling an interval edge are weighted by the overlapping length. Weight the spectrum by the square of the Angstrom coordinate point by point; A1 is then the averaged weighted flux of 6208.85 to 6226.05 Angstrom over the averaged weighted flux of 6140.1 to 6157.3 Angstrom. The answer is 0.90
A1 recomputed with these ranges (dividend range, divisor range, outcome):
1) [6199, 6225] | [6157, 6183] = 1.08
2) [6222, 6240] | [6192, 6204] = 0.94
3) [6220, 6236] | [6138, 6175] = 0.93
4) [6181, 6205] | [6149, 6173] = 1.05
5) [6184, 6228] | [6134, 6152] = 0.94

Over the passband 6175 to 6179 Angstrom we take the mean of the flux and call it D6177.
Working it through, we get 127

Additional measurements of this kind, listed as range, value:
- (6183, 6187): 132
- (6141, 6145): 136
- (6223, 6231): 114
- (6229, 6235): 112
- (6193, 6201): 122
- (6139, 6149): 136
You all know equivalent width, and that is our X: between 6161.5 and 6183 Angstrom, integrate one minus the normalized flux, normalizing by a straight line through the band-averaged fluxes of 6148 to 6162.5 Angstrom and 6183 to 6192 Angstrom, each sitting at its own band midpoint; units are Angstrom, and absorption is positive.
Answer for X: 2.98 Angstrom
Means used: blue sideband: 138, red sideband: 131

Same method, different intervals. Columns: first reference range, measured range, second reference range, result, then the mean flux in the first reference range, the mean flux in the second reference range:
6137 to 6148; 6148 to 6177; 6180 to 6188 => 2.1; 135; 132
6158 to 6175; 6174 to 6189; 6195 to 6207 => -1.1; 114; 128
